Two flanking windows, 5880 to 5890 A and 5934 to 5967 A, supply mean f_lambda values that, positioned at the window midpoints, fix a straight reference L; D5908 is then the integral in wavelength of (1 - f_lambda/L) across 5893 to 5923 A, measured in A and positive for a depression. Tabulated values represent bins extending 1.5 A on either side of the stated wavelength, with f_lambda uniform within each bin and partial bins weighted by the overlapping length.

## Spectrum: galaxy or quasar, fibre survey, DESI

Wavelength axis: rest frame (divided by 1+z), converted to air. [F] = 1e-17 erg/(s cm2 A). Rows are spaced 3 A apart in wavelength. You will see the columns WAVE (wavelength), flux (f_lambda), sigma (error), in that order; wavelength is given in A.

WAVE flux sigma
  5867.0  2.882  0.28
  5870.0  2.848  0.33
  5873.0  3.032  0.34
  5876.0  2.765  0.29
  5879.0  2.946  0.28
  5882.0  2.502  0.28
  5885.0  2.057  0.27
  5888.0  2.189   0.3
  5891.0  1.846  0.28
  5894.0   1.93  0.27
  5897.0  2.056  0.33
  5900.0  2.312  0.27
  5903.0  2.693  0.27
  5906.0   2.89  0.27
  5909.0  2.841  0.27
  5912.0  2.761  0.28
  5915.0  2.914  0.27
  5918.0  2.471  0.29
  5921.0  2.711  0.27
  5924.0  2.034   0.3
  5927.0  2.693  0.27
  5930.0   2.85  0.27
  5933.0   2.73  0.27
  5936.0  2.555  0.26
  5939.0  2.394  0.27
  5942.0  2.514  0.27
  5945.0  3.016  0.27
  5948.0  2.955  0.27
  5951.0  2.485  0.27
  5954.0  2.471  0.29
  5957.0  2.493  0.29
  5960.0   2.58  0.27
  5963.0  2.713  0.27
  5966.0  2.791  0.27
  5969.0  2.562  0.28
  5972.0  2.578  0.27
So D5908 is -2.0 A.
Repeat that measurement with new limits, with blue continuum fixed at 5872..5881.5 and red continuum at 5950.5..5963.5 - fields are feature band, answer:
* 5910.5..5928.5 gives 0.6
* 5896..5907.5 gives 1.1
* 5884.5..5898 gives 3.8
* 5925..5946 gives -0.2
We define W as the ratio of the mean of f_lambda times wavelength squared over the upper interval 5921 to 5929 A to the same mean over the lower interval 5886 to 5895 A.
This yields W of 1.2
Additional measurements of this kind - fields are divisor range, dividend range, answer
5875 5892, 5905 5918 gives 1.19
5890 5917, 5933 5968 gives 1.08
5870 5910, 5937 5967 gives 1.09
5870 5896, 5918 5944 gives 1.07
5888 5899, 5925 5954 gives 1.36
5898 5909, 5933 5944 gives 0.98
